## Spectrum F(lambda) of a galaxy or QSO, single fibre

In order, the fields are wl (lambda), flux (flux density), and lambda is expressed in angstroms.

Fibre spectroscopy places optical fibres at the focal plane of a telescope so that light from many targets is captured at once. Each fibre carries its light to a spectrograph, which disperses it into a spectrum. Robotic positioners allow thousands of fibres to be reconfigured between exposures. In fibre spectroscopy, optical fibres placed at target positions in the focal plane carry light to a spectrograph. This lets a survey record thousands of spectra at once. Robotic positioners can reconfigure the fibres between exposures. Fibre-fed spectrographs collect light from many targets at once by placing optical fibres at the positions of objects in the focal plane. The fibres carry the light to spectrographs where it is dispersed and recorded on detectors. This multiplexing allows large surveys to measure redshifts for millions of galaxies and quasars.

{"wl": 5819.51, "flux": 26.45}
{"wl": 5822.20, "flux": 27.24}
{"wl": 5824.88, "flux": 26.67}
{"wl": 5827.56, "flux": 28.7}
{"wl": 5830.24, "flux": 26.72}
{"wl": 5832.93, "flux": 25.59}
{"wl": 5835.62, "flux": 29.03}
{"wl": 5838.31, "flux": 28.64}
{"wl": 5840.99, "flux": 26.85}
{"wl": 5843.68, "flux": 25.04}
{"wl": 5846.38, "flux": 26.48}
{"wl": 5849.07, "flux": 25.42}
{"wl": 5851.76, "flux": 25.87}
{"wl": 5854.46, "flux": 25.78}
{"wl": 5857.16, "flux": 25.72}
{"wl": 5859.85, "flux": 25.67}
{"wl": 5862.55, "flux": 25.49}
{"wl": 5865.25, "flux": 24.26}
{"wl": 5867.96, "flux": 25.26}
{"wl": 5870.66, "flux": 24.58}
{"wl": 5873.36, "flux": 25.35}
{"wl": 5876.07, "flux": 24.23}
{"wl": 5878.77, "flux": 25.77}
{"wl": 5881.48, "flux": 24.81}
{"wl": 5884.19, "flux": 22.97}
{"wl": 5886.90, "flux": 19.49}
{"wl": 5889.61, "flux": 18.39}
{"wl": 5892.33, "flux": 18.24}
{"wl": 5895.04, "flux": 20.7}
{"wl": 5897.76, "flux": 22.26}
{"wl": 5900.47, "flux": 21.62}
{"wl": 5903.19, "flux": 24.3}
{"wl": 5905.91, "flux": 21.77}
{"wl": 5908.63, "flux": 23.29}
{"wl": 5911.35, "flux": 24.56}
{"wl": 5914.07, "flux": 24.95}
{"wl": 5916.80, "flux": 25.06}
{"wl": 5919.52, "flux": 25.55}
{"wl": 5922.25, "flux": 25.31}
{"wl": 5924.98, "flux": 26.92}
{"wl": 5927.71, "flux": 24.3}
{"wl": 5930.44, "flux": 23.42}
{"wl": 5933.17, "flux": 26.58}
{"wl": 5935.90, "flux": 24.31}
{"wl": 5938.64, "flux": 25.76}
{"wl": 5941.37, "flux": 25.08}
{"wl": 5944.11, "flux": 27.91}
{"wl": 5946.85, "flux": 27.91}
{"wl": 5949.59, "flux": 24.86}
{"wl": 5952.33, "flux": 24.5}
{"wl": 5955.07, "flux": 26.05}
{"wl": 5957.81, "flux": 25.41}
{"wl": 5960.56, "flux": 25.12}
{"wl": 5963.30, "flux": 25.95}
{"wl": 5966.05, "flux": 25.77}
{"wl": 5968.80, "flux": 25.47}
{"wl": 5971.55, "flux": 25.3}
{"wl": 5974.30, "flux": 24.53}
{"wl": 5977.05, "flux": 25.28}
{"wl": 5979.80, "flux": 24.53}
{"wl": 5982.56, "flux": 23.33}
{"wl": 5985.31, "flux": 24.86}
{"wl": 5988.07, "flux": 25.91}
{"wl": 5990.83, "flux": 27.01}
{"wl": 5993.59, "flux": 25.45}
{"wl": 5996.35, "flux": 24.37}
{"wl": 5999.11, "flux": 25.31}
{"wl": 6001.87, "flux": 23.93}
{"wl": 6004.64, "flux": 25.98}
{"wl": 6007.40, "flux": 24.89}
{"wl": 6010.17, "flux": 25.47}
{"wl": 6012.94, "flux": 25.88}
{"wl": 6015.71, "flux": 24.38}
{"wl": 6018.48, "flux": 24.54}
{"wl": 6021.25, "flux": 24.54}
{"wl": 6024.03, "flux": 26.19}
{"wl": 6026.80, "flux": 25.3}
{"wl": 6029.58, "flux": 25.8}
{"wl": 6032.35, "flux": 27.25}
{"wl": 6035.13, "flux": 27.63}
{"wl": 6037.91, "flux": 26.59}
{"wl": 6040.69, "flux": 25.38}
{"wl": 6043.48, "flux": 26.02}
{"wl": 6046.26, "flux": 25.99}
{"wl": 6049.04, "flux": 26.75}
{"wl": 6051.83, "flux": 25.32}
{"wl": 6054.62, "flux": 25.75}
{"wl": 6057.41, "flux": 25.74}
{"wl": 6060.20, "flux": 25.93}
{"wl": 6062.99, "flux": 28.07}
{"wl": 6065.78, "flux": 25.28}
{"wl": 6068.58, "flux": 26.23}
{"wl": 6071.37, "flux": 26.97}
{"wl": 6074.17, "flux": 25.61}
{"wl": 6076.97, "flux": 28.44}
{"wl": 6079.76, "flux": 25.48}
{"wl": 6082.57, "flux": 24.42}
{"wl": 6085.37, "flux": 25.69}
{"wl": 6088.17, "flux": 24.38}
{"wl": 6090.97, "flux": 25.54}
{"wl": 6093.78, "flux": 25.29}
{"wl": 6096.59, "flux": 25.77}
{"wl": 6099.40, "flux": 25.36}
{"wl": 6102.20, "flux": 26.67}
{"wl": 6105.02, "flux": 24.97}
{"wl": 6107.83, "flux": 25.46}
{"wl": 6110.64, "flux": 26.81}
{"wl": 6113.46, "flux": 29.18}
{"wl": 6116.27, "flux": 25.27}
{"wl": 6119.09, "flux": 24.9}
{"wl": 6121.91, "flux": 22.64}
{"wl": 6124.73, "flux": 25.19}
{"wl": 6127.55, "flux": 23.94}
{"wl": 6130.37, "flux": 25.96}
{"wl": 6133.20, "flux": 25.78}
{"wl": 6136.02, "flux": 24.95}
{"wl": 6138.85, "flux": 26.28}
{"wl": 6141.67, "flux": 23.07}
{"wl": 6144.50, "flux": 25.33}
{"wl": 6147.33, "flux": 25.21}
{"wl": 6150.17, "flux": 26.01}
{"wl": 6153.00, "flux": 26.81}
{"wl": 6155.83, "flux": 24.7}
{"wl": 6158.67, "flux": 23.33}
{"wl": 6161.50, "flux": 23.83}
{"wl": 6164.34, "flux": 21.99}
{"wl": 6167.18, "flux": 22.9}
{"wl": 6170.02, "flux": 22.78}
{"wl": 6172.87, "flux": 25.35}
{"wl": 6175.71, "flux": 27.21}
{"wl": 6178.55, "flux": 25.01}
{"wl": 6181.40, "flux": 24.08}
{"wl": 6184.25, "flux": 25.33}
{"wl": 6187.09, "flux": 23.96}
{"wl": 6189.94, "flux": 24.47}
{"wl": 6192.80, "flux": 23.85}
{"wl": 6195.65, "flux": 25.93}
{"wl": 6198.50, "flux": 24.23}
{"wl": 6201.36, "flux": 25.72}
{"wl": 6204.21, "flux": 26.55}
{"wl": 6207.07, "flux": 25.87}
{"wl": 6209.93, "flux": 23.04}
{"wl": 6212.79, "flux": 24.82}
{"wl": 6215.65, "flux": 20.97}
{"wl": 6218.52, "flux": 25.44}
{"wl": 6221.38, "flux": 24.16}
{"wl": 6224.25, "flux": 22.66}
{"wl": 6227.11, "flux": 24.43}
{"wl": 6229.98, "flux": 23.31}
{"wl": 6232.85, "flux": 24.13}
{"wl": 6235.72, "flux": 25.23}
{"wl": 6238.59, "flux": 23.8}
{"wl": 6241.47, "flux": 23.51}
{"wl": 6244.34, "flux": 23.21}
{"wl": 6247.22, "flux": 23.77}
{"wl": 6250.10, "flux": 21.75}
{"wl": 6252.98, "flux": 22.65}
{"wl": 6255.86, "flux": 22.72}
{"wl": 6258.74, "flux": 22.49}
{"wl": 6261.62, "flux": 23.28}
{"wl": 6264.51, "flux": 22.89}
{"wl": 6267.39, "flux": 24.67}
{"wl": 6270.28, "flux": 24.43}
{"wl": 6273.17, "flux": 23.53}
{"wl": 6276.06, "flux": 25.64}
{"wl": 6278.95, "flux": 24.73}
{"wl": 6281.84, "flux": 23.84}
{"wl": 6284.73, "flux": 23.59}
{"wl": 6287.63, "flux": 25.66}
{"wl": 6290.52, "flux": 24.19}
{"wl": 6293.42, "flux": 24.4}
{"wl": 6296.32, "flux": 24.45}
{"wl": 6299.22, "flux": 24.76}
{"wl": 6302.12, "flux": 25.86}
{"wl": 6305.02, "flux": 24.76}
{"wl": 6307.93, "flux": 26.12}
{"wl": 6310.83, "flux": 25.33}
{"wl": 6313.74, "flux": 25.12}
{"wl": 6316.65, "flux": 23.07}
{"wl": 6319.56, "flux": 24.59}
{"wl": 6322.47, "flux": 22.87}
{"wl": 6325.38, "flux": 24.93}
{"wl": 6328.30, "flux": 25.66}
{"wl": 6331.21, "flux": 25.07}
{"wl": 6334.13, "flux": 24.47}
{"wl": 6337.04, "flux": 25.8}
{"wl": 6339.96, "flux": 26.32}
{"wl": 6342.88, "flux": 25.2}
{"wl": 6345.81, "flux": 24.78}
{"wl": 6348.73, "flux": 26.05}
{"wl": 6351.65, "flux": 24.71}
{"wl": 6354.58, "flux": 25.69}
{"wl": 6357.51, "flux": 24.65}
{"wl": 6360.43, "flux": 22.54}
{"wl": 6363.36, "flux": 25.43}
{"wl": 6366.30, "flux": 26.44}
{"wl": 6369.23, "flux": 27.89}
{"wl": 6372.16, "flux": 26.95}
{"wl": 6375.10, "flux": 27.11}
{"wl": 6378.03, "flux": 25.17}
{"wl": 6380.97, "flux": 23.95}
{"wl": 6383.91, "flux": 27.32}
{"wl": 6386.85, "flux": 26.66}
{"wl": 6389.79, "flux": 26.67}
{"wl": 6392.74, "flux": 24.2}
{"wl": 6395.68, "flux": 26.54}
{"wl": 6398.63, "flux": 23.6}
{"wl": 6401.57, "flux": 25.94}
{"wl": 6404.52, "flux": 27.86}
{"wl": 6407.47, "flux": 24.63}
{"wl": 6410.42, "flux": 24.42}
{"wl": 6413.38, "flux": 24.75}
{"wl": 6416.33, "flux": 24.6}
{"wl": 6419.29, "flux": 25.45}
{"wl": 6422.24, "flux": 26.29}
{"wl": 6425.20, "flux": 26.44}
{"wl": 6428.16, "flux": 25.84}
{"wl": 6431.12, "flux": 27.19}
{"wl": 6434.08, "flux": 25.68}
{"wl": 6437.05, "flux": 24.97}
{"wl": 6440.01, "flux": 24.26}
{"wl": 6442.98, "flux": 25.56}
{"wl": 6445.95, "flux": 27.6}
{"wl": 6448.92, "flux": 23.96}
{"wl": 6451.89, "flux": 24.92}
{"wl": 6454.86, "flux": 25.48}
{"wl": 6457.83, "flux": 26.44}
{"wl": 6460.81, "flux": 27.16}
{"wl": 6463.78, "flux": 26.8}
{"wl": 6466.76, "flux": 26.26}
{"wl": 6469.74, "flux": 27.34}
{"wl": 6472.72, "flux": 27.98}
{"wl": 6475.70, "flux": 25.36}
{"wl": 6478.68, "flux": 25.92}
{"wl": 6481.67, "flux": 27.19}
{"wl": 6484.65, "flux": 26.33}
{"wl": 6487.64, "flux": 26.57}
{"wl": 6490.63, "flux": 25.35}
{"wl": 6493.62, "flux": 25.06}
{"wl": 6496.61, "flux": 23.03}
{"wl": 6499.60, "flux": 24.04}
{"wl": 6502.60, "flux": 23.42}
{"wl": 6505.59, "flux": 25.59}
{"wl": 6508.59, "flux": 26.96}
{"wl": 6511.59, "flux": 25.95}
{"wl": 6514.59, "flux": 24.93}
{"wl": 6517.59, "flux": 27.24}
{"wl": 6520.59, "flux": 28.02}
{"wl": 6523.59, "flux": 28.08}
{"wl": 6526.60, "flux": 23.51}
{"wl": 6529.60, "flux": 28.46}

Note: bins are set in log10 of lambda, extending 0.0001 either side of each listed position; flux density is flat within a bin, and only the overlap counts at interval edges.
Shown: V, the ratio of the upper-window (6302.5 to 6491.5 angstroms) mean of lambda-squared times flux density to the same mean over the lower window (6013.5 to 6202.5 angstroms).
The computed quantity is 1.1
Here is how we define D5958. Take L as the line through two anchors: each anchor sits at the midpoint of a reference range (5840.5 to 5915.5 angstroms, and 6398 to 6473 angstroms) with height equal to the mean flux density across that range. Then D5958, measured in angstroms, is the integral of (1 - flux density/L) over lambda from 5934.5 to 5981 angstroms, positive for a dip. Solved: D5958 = -2.66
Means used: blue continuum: 23.9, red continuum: 25.8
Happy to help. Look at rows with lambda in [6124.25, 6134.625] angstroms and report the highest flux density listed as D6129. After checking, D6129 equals 25.96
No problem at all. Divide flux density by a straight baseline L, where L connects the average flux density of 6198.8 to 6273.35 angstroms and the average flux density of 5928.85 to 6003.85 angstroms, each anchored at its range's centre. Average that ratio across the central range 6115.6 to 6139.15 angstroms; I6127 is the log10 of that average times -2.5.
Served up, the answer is -0.02 mag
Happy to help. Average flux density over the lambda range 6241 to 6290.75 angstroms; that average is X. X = 23.7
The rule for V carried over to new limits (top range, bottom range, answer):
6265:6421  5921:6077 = 1.10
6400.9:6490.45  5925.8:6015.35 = 1.20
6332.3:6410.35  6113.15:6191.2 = 1.11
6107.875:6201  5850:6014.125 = 1.09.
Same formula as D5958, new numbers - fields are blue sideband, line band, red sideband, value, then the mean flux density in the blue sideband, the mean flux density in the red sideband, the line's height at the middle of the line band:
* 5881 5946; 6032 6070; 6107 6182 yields -2.8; 23.7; 25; 24.4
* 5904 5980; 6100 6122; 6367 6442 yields -0.4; 25.2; 25.8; 25.4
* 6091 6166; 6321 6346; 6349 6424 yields 0.5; 25.2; 25.6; 25.5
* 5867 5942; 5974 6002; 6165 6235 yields -1.3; 23.7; 24.4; 23.9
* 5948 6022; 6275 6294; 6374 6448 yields 0.7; 25.1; 25.7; 25.5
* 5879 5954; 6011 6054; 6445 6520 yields -2.7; 23.9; 25.9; 24.3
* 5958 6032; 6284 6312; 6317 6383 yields 0.4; 25.2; 25.3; 25.3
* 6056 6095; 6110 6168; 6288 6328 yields 1.5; 25.9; 24.7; 25.6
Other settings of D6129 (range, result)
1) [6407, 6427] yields 26.44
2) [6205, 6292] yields 25.87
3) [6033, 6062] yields 27.63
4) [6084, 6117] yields 29.18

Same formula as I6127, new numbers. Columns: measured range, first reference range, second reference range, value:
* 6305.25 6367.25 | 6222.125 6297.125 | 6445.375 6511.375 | -0.02 mag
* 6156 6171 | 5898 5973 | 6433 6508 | 0.10 mag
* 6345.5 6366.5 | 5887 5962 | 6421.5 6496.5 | 0.03 mag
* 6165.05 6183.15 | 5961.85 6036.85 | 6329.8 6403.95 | 0.04 mag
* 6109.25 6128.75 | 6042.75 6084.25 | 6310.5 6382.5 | 0.02 mag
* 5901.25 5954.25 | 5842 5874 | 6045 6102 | 0.02 mag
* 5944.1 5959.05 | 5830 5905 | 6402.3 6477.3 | -0.06 mag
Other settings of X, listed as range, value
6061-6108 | 25.9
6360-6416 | 25.7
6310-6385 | 25.3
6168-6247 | 24.4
